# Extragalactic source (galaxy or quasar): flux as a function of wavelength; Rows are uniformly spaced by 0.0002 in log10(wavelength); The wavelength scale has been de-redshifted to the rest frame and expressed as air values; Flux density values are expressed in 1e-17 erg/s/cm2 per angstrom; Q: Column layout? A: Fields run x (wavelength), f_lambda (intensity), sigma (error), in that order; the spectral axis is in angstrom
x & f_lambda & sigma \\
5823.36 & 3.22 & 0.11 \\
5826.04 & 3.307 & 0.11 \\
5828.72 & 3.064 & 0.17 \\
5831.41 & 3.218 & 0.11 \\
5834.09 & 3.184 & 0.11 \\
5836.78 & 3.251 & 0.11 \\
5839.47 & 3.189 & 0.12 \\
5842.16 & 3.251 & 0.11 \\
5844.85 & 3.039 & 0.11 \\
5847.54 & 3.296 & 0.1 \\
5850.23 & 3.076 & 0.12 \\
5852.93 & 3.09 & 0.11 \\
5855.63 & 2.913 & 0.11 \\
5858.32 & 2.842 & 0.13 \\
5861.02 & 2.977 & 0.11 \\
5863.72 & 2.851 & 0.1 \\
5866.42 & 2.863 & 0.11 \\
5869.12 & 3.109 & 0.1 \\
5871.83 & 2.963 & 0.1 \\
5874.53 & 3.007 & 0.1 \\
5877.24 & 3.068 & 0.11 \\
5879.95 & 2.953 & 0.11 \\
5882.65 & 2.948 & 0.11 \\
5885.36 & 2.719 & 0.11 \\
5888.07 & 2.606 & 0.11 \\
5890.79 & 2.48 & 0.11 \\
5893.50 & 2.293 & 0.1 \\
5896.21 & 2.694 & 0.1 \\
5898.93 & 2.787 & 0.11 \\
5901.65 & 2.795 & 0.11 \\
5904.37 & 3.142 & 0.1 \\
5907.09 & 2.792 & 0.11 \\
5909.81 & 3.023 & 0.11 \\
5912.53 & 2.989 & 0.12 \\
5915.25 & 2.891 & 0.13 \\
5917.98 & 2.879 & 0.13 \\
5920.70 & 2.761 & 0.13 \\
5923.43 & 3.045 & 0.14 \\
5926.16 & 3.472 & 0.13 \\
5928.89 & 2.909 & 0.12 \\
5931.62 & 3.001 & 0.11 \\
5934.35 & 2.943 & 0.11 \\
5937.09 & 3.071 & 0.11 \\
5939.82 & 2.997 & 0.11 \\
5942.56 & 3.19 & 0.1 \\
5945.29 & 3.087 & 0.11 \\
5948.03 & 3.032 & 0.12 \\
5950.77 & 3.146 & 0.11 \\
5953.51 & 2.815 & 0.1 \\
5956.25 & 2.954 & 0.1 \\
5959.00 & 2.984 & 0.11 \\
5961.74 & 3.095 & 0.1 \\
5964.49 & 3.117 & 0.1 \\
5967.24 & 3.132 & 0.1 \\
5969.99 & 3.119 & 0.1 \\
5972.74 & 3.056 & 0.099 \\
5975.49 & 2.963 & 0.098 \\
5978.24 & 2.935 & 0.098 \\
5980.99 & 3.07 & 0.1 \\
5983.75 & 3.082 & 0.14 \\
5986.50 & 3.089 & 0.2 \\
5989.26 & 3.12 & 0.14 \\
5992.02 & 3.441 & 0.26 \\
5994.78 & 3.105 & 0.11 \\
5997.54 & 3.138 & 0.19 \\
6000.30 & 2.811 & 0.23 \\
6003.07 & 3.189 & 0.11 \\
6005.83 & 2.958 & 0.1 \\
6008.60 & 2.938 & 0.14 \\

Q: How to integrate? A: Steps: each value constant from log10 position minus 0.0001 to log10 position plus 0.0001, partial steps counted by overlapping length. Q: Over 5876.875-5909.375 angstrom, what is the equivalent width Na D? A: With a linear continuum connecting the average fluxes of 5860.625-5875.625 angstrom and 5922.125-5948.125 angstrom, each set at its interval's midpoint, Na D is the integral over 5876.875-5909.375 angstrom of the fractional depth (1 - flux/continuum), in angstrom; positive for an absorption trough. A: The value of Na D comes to 2.52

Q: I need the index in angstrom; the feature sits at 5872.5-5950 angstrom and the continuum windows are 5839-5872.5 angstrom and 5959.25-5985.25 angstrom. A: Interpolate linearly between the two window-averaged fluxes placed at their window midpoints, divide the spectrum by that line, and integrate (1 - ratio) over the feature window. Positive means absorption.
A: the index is 3.3 angstrom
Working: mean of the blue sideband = 3.03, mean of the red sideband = 3.06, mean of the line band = 2.92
